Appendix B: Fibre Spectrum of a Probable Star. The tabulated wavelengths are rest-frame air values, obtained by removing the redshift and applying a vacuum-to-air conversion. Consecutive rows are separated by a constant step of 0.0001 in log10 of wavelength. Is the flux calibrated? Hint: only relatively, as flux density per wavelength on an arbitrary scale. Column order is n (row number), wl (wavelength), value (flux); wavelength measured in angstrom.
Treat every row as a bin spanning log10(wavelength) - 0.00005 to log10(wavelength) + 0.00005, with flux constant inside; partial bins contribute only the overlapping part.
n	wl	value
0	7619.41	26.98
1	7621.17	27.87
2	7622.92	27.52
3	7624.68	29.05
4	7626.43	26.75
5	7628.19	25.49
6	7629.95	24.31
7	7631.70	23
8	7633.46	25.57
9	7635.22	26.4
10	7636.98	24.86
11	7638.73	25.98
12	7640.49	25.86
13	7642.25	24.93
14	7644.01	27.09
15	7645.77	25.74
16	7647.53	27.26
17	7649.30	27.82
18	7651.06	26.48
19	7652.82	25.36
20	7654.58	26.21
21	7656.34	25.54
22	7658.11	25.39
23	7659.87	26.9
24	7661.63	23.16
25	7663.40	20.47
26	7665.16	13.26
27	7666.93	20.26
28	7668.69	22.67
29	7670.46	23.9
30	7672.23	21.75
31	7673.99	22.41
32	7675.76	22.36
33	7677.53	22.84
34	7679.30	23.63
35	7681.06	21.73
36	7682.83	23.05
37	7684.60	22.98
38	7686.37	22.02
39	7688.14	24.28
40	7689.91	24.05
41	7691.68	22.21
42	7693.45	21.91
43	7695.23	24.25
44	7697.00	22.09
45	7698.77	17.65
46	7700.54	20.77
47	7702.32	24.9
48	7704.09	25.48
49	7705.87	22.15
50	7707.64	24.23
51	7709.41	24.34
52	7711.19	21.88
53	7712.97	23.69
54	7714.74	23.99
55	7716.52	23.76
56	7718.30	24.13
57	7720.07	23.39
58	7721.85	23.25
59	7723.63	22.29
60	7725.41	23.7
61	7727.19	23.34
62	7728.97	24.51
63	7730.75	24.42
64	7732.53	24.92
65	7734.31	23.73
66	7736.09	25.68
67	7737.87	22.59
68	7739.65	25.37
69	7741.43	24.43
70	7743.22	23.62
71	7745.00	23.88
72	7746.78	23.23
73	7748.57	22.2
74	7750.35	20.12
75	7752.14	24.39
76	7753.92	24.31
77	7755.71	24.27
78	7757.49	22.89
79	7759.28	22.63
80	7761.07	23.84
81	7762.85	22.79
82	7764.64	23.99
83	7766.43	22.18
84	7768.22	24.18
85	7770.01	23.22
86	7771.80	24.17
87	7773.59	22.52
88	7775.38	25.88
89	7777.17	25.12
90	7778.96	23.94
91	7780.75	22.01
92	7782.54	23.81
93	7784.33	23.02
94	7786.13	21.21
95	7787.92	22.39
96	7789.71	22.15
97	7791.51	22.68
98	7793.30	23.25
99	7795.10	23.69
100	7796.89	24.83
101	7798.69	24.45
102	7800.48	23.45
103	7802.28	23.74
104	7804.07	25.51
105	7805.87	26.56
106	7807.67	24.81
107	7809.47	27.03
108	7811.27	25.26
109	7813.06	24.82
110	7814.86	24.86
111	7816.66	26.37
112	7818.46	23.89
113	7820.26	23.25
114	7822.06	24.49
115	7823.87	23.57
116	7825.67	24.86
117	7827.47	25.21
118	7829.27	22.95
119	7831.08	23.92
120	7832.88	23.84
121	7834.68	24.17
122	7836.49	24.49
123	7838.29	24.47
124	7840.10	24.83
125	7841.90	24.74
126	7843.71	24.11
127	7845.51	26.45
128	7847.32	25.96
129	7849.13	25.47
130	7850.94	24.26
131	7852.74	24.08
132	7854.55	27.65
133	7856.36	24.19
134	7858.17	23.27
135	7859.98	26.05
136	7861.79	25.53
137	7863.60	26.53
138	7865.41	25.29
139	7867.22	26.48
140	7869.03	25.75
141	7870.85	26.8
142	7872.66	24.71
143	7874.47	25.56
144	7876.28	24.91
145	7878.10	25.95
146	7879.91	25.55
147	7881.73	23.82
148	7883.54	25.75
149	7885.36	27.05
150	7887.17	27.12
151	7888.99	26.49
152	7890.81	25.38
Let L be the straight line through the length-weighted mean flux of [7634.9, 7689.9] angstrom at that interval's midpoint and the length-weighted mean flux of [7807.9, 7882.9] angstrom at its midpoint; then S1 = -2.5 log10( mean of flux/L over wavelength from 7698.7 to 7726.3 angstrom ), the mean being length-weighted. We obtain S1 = 0.04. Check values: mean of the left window 23.9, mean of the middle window 23.3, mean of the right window 25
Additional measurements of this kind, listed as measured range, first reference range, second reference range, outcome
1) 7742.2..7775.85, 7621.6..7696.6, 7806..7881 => 0.06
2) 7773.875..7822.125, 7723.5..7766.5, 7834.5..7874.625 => 0.01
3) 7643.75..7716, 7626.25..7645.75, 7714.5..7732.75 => 0.06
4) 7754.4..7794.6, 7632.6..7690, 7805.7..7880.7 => 0.06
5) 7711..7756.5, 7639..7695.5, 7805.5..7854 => 0.02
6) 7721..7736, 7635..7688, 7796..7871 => 0.02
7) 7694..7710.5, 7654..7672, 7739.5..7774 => 0.01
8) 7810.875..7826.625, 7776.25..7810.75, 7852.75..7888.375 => -0.01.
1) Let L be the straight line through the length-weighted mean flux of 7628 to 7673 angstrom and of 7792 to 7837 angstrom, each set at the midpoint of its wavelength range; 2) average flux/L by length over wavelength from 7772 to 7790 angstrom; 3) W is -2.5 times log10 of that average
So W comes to 0.06 mag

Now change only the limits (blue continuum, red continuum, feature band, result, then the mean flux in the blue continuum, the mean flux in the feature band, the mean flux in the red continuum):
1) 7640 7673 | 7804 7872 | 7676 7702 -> 0.09 mag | 24.2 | 22.4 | 25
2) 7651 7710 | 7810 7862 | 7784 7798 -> 0.06 mag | 22.9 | 22.9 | 24.7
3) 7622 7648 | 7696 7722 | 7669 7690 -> 0.06 mag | 26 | 22.9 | 23.1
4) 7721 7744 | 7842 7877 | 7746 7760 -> 0.06 mag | 24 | 23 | 25.4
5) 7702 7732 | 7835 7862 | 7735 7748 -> 0.00 mag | 23.7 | 24.1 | 25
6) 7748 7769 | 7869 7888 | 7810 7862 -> 0.00 mag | 23.2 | 24.7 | 25.7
